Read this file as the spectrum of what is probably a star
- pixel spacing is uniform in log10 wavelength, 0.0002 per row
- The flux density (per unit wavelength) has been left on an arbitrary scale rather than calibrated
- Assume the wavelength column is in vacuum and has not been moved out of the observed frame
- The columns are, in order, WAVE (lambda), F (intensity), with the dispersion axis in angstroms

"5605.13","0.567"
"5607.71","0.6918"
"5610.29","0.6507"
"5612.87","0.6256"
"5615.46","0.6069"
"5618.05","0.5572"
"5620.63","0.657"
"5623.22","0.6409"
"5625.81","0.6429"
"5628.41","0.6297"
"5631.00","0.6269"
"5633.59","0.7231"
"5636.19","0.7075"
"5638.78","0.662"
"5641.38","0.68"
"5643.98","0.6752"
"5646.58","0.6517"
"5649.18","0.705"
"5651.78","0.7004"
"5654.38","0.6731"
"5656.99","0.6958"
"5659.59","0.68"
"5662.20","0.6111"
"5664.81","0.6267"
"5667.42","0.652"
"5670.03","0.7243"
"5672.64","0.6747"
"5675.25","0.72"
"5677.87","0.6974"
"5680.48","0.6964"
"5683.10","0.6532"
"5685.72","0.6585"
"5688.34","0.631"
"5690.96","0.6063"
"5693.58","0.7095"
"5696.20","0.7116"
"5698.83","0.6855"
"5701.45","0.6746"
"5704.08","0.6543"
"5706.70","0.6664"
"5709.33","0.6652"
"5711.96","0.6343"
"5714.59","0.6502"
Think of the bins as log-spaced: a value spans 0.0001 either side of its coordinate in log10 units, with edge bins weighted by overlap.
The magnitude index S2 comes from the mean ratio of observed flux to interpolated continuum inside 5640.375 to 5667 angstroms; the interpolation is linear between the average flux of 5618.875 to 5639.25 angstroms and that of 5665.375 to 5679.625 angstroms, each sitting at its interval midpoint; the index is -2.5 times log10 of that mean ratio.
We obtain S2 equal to 0.01 mag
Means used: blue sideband 0.659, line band 0.669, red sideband 0.69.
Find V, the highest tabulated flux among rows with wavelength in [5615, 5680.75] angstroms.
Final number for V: 0.7243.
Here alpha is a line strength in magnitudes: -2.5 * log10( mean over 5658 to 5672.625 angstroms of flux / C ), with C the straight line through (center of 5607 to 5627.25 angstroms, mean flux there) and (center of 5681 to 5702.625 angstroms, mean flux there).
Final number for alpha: -0.010 mag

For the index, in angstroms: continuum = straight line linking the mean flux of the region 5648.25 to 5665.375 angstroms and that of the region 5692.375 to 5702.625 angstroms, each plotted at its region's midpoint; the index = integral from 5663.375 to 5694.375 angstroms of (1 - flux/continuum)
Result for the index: 0.7 angstroms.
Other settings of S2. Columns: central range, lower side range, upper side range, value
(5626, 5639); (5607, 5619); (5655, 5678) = -0.04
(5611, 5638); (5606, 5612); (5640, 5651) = 0.04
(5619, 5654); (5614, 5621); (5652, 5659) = -0.04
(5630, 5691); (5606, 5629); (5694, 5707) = -0.03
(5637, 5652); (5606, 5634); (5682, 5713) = -0.05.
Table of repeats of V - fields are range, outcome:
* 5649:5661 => 0.705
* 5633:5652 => 0.7231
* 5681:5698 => 0.7116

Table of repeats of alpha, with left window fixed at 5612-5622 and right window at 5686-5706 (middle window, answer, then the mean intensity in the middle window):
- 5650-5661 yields -0.080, 0.688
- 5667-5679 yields -0.074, 0.697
